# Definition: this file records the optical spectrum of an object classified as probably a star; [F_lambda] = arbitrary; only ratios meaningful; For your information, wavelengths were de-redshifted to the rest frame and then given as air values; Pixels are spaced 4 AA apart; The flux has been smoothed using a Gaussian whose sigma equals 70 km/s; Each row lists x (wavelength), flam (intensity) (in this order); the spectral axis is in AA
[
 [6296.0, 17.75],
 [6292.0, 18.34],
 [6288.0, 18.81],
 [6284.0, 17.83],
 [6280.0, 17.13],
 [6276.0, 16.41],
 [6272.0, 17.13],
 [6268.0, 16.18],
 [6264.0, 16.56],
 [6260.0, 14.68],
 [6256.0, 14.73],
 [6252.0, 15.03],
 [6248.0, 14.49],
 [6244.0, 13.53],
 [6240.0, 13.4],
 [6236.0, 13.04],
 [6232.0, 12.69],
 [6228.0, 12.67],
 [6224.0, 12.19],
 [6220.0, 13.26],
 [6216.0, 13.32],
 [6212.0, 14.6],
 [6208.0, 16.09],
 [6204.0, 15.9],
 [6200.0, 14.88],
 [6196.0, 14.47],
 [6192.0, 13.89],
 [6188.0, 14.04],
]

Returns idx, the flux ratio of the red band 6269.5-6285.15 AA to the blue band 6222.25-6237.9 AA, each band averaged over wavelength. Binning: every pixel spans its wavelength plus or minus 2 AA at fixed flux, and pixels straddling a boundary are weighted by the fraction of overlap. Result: 1.35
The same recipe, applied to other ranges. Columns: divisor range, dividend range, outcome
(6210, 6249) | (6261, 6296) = 1.30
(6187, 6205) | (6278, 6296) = 1.23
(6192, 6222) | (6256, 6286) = 1.13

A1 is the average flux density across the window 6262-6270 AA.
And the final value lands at 16.4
